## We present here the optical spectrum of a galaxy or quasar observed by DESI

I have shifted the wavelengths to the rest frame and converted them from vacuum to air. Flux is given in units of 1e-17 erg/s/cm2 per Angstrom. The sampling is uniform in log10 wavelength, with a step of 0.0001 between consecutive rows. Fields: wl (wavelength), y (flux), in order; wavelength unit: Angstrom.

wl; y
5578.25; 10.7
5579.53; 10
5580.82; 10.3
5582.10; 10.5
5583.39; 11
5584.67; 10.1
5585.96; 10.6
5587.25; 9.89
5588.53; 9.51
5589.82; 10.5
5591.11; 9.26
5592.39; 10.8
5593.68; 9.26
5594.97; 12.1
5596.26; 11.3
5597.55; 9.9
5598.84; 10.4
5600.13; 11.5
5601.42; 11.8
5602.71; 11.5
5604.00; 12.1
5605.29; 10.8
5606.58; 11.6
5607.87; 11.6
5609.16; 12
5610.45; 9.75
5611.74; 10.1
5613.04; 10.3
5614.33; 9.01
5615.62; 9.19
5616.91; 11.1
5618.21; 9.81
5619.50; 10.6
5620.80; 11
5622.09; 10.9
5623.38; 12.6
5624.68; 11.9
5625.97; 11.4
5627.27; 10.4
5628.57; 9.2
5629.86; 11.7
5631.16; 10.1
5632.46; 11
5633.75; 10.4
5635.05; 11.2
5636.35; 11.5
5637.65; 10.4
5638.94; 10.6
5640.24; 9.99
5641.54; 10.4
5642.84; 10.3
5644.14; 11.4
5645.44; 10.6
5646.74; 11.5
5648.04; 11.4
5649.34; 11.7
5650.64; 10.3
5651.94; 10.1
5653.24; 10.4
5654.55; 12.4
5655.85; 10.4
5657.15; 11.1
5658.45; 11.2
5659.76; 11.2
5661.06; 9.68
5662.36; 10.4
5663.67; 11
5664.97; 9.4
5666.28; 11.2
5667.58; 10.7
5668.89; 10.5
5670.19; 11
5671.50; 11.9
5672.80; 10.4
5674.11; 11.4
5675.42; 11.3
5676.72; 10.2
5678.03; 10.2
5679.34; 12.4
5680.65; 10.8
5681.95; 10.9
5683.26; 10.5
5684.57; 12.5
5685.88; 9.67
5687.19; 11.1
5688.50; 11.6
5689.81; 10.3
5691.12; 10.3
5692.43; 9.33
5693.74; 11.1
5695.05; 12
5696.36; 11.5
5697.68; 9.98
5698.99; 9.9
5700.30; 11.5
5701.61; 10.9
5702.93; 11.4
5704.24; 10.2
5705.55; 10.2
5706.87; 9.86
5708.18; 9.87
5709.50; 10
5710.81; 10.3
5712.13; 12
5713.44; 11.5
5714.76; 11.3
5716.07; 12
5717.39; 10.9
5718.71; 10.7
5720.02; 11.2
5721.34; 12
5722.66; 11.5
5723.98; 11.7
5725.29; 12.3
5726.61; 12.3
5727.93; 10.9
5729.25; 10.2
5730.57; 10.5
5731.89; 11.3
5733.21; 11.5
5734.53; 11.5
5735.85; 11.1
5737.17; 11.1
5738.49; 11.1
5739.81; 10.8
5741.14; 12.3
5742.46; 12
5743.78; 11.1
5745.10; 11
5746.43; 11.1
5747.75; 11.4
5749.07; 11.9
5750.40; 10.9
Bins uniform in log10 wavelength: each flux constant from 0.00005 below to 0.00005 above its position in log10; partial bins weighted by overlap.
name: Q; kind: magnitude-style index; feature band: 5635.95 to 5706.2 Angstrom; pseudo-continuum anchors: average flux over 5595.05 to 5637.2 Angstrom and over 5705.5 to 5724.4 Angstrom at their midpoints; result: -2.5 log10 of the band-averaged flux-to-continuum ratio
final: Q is 0.014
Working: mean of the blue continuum 10.9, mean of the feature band 10.8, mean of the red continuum 11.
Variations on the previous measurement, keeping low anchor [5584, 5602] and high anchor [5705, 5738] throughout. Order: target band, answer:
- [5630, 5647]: 0.00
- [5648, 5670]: 0.01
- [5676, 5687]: 0.00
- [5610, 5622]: 0.05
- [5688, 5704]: 0.02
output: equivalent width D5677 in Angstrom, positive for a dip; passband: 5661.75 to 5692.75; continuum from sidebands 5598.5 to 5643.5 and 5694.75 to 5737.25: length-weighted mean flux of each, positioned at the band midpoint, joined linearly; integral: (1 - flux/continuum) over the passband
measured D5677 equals 0.4 Angstrom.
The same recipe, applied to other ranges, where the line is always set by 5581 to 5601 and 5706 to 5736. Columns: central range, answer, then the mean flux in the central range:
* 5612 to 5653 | -0.11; 10.7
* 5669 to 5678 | -0.04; 10.9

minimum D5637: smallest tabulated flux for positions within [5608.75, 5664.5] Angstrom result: 9.01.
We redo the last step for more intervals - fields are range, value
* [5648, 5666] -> 9.4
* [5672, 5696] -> 9.33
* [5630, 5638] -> 10.1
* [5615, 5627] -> 9.19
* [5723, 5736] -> 10.2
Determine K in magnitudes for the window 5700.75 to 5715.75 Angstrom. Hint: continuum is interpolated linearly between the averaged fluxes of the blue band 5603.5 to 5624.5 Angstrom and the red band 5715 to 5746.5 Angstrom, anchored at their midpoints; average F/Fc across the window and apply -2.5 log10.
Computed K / 0.05 mag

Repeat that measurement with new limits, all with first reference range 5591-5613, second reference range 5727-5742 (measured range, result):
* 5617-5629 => 0.01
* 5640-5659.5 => 0.01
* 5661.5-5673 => 0.03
